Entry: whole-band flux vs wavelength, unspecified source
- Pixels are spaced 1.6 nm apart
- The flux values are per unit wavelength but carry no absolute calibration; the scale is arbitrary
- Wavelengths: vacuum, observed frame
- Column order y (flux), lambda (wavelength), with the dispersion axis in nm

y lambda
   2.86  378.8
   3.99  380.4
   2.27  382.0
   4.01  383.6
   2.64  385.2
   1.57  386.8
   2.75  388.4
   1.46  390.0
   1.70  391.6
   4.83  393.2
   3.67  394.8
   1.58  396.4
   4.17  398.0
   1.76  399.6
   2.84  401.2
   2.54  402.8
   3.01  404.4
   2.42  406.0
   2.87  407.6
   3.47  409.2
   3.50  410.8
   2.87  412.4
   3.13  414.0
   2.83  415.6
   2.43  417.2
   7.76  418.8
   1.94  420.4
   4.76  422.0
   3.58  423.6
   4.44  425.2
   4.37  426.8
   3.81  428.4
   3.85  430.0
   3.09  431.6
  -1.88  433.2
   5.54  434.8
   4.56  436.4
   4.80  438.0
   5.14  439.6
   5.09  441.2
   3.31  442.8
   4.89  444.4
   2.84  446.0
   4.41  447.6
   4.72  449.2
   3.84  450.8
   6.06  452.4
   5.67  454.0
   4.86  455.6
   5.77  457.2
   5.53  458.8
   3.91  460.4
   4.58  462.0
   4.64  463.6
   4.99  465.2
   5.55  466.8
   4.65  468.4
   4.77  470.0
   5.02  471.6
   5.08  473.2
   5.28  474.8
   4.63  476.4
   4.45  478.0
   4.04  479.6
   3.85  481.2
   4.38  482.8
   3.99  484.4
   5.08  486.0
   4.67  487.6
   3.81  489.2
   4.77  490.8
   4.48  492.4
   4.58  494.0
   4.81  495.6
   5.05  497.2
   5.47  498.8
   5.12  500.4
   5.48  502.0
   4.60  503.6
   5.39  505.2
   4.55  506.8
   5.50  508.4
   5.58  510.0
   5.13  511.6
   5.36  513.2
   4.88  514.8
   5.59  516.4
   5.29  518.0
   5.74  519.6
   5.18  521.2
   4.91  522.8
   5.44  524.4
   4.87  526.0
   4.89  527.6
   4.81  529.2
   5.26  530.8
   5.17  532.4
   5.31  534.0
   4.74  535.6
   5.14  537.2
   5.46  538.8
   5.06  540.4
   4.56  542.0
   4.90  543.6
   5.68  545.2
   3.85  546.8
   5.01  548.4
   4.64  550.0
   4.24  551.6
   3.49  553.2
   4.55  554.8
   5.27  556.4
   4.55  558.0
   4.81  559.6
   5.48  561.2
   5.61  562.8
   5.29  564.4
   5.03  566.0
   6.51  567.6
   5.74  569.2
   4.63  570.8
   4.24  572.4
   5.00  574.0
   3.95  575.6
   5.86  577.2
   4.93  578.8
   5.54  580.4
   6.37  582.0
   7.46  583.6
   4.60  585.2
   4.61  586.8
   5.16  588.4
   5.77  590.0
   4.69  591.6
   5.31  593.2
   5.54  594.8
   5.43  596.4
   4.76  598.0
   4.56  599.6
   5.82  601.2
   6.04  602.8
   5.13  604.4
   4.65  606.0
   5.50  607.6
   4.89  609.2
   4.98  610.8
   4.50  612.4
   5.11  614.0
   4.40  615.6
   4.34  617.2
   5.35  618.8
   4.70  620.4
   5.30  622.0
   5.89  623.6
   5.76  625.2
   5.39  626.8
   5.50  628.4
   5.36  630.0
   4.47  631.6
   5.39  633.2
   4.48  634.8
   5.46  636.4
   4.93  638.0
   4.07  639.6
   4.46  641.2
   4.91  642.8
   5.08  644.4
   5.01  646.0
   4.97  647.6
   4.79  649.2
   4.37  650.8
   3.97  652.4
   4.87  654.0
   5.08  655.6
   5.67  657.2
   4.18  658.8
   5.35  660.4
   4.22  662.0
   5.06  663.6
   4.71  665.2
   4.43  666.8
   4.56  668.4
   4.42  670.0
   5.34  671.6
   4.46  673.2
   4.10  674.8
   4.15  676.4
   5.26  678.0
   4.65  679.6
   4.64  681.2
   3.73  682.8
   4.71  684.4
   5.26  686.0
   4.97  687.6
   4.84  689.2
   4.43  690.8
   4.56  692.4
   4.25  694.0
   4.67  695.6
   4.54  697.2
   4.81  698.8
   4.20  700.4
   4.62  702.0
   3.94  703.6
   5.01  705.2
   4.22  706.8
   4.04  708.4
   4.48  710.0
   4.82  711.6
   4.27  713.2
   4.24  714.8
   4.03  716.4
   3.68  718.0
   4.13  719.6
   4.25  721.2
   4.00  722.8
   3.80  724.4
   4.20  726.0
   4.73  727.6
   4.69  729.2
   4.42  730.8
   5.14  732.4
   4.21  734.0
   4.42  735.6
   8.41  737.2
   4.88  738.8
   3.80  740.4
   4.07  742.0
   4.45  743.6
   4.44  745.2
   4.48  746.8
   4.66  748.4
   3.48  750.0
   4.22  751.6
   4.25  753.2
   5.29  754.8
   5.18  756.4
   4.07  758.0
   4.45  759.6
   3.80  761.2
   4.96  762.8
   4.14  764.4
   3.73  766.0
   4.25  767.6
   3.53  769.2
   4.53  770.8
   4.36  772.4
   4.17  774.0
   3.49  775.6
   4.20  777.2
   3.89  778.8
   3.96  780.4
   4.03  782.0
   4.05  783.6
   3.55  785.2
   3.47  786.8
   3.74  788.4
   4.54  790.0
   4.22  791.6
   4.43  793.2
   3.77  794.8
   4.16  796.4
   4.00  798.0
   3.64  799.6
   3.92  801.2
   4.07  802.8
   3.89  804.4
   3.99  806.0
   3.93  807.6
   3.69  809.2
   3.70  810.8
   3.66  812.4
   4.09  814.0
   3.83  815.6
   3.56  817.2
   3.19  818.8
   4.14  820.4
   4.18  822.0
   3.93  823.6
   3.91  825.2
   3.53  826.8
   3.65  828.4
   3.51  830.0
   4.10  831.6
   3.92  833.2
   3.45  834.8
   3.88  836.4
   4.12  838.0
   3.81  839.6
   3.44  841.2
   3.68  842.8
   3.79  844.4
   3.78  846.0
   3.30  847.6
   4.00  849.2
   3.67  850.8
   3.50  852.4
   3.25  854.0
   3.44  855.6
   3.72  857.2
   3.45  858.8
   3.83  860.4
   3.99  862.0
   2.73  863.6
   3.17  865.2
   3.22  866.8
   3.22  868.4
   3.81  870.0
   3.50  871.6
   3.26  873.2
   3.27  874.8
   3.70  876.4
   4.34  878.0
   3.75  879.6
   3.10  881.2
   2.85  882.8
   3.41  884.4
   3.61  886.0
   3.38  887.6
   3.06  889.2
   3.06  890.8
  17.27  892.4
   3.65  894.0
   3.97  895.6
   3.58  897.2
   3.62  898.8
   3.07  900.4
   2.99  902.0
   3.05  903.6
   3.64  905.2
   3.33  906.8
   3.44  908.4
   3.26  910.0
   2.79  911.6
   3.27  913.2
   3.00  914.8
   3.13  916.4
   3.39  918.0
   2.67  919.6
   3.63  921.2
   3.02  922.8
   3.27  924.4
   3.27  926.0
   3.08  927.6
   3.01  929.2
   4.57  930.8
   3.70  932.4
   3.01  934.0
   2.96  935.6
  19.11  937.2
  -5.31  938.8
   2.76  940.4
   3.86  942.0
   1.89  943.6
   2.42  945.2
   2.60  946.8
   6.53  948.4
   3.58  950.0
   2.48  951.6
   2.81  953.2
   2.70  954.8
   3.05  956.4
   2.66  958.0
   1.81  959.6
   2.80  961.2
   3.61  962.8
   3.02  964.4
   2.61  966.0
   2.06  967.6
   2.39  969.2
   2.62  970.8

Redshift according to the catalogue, 0.123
